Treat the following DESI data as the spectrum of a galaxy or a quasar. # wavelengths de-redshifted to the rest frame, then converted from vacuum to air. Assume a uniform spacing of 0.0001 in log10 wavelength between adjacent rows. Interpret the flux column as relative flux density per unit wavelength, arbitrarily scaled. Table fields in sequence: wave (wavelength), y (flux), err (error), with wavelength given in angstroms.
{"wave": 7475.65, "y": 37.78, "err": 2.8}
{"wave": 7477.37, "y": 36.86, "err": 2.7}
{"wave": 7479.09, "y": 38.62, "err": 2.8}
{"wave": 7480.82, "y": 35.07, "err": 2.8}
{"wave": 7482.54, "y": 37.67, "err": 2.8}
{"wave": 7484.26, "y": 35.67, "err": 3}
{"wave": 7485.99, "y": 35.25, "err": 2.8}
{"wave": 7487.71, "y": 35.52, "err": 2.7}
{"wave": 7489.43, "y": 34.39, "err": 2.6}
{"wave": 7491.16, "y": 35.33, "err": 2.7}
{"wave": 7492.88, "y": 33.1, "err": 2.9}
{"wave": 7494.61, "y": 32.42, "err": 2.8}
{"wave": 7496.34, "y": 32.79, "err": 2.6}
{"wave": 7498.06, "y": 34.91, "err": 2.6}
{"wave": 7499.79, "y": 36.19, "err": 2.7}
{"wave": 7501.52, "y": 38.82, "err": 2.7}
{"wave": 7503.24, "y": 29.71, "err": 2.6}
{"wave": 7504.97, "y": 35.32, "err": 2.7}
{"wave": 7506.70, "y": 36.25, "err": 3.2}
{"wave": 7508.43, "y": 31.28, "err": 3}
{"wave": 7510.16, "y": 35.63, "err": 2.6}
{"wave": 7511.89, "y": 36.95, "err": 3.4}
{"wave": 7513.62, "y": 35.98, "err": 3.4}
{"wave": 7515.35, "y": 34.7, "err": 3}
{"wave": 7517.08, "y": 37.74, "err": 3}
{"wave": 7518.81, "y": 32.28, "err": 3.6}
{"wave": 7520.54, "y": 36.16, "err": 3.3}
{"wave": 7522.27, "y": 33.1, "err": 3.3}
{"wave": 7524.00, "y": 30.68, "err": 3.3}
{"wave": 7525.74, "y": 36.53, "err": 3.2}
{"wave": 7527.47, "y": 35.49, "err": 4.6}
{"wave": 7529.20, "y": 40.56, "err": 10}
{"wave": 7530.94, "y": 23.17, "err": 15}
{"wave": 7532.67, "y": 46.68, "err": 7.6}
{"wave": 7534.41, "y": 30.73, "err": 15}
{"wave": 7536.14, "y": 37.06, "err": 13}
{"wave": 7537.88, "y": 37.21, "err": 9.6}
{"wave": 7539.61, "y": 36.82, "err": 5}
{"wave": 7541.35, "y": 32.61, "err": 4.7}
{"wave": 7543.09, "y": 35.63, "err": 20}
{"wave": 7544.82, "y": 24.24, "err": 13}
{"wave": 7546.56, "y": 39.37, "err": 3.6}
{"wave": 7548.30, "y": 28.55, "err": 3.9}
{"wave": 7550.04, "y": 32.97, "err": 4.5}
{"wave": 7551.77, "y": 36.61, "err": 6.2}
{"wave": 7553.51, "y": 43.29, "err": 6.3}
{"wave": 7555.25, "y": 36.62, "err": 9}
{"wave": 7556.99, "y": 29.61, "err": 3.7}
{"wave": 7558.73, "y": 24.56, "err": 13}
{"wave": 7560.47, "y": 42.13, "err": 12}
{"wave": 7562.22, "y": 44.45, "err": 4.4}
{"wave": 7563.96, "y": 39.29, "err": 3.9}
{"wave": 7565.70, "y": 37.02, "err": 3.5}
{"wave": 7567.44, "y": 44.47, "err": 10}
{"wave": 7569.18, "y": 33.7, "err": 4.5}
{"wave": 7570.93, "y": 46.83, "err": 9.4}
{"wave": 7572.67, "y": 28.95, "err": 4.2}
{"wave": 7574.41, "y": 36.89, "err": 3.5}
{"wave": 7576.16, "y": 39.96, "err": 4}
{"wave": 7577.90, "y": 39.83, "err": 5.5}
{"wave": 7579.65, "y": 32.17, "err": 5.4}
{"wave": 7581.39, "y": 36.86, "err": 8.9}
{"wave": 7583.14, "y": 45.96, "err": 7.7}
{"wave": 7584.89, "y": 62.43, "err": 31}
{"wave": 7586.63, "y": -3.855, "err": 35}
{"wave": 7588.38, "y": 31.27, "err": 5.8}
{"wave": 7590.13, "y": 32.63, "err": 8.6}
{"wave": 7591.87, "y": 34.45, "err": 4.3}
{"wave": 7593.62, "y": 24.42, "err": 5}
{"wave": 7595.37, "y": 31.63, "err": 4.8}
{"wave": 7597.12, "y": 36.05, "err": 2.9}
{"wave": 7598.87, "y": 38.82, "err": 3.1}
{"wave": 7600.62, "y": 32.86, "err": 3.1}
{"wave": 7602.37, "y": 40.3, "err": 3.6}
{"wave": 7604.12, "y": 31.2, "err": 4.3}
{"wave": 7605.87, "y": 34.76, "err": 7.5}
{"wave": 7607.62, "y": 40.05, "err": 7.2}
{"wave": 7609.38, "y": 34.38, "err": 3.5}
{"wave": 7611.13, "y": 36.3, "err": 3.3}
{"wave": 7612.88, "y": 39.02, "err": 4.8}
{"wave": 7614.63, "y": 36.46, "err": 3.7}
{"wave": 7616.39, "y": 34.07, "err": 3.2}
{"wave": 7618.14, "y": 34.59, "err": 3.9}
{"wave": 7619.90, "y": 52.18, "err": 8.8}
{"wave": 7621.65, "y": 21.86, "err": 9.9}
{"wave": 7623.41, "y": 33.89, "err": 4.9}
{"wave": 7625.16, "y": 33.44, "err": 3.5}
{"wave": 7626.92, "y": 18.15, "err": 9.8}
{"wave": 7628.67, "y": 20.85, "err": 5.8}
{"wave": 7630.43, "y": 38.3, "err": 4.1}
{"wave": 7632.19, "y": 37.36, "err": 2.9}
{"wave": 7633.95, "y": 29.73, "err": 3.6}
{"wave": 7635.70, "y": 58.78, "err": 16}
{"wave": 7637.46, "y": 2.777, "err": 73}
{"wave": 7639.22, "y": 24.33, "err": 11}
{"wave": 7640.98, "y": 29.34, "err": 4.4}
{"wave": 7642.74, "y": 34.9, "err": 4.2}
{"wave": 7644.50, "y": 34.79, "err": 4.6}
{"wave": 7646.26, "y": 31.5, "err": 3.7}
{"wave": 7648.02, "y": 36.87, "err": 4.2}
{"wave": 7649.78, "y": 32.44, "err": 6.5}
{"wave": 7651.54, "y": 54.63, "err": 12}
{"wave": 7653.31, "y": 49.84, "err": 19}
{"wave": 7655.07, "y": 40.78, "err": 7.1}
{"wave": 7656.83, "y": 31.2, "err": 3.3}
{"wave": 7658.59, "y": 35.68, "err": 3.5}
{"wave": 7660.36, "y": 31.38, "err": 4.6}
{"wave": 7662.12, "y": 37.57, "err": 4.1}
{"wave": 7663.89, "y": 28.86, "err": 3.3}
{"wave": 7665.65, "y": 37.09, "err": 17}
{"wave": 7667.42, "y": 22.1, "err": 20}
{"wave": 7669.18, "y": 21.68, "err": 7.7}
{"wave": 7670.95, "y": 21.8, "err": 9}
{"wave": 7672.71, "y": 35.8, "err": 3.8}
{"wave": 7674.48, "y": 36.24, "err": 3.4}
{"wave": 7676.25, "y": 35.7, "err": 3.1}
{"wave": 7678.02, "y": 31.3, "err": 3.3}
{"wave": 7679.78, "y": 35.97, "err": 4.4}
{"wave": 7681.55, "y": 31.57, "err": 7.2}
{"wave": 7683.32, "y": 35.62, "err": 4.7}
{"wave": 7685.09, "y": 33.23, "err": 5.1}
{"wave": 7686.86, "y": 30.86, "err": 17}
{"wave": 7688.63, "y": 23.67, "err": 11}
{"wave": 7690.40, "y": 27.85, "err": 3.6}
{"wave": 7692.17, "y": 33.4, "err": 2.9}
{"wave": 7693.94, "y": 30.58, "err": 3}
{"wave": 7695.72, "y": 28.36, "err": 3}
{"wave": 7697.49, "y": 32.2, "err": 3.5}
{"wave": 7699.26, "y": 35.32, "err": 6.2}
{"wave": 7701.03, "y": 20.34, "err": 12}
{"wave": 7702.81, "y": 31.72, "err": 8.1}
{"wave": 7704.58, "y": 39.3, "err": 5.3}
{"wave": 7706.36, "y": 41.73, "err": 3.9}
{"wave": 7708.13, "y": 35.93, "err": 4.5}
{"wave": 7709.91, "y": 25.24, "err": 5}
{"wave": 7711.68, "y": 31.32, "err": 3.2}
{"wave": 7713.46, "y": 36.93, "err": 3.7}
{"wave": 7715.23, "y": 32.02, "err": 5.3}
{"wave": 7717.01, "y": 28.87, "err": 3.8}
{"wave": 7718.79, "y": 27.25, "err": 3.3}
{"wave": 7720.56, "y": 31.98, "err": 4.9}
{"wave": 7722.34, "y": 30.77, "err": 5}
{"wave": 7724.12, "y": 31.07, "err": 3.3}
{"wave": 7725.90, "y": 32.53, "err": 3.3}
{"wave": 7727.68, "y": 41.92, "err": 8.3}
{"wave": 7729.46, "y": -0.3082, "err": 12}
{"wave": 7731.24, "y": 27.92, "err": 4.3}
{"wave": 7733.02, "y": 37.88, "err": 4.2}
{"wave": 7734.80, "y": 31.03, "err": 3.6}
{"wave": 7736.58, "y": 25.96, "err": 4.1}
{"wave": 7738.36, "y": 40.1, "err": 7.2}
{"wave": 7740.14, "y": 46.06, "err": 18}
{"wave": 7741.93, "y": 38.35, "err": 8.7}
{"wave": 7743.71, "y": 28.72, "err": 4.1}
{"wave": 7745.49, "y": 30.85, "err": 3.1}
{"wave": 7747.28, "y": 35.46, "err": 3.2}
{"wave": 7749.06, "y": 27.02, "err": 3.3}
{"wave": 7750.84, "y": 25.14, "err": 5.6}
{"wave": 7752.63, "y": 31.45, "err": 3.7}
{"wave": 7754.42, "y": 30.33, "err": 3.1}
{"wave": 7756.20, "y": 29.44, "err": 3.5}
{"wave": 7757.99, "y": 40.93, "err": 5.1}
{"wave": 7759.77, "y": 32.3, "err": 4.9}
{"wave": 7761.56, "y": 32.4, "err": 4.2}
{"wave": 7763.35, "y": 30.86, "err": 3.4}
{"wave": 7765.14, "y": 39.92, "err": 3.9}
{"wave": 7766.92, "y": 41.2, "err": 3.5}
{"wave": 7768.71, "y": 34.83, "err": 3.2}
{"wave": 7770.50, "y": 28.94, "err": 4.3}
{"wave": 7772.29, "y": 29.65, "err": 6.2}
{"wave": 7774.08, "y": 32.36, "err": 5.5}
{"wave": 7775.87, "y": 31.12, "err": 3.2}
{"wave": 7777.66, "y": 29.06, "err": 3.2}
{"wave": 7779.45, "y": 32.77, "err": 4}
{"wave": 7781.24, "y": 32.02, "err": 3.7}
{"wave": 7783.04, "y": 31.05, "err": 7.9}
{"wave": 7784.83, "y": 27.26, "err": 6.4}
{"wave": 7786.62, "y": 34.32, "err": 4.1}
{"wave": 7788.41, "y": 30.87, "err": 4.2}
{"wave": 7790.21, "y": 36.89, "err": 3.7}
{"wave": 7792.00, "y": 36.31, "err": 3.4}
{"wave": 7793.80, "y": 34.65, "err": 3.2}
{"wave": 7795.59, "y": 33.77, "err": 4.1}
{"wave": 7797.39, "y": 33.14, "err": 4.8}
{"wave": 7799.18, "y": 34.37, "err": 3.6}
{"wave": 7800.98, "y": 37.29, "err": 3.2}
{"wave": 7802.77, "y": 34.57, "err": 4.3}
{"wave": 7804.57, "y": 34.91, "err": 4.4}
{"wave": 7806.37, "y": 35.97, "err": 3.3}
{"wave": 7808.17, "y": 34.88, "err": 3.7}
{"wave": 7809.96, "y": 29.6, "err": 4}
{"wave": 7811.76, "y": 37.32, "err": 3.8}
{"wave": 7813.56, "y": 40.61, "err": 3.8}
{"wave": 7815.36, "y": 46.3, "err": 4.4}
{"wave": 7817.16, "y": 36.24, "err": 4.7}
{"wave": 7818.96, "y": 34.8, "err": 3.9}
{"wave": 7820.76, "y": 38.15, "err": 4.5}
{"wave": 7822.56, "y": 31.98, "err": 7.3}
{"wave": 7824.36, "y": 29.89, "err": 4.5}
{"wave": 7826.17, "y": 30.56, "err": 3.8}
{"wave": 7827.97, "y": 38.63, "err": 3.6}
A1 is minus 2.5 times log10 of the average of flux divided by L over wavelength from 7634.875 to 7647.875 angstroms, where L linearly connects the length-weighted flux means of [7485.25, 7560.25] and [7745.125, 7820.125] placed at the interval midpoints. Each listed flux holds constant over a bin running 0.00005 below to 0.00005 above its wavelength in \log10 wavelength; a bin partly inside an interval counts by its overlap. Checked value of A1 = 0.10 mag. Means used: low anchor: 34.6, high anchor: 33.7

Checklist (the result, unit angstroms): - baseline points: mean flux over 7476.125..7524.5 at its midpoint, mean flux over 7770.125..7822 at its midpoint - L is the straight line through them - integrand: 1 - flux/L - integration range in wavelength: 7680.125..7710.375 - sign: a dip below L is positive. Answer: 2.4 angstroms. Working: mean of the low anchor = 35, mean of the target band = 31.7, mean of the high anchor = 34.2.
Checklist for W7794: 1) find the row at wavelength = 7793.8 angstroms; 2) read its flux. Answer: 34.65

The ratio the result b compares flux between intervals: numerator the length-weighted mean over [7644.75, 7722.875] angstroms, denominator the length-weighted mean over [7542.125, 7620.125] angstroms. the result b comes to 0.9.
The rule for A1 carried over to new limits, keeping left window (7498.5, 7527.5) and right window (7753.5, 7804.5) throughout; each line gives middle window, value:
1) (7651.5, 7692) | 0.029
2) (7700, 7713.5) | 0.038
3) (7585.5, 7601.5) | 0.175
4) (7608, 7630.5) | 0.030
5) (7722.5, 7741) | 0.075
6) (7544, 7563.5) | -0.008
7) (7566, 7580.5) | -0.100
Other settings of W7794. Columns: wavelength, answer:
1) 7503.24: 29.71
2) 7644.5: 34.79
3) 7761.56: 32.4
